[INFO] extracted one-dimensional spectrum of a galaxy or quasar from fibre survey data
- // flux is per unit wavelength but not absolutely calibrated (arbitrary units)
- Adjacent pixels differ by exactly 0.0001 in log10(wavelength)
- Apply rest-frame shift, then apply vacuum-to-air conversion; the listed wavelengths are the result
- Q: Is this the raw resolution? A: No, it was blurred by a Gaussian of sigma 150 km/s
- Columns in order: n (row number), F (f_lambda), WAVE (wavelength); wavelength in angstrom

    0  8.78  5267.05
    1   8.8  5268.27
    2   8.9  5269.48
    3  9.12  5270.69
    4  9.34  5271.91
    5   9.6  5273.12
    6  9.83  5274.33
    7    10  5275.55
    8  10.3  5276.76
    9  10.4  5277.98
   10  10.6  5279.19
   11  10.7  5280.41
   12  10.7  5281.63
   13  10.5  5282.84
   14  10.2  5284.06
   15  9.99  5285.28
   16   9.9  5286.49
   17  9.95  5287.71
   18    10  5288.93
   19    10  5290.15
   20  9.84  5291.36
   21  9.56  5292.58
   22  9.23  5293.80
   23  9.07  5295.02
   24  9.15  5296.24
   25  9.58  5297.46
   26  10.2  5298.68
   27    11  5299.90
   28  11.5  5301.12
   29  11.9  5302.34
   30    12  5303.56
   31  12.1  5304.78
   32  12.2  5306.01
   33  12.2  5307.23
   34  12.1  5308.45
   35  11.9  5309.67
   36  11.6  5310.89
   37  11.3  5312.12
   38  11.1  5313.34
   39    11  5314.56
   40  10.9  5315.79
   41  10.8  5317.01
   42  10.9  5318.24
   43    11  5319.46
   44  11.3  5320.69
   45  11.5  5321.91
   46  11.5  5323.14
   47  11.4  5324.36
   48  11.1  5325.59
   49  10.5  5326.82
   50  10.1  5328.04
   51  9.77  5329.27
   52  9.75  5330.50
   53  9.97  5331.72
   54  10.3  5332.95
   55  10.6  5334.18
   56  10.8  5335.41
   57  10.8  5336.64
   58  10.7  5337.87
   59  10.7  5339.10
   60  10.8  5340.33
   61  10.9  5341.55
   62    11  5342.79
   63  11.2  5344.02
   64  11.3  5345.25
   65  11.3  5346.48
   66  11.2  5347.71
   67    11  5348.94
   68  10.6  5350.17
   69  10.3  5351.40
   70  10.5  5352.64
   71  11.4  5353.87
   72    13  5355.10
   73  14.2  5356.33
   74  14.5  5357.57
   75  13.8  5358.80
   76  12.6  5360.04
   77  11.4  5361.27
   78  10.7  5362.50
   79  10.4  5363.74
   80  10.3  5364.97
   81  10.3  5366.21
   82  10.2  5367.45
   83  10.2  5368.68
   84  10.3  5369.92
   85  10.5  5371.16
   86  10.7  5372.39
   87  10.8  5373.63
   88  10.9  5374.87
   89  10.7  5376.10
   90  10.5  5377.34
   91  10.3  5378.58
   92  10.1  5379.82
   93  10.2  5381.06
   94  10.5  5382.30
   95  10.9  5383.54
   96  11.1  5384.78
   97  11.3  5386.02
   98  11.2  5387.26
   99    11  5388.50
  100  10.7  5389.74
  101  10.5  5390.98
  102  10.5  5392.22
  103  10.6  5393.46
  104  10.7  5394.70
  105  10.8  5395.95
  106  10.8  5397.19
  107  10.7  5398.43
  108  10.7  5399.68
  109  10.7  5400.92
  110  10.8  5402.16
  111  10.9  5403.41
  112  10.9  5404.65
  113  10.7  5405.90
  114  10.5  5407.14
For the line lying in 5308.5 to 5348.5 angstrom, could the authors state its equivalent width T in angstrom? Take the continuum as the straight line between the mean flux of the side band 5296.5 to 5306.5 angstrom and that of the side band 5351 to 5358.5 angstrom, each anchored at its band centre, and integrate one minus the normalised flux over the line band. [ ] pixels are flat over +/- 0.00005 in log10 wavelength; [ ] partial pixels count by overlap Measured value 3.05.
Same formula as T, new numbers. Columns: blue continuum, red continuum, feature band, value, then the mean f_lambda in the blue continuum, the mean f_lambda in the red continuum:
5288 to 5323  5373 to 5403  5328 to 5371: -1.1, 10.9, 10.7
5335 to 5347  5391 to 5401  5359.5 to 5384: 0.4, 10.9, 10.7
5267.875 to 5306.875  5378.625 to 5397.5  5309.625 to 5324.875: -1.3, 10.2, 10.7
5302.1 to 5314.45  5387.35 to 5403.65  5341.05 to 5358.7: -0.6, 11.8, 10.7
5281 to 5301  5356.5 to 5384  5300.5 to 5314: -2.2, 9.97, 11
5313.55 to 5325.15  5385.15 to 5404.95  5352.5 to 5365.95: -1.4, 11.1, 10.8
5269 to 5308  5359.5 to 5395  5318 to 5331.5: -0.4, 10.3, 10.7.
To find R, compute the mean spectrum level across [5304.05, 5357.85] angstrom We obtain 11.2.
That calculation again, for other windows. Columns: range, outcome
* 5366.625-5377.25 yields 10.5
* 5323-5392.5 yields 10.9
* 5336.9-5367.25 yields 11.4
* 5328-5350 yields 10.7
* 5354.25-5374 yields 11.5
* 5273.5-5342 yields 10.7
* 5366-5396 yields 10.6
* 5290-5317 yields 10.9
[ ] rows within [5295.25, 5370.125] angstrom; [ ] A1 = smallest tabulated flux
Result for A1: 9.15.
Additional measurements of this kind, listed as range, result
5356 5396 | 10.1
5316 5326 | 10.8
